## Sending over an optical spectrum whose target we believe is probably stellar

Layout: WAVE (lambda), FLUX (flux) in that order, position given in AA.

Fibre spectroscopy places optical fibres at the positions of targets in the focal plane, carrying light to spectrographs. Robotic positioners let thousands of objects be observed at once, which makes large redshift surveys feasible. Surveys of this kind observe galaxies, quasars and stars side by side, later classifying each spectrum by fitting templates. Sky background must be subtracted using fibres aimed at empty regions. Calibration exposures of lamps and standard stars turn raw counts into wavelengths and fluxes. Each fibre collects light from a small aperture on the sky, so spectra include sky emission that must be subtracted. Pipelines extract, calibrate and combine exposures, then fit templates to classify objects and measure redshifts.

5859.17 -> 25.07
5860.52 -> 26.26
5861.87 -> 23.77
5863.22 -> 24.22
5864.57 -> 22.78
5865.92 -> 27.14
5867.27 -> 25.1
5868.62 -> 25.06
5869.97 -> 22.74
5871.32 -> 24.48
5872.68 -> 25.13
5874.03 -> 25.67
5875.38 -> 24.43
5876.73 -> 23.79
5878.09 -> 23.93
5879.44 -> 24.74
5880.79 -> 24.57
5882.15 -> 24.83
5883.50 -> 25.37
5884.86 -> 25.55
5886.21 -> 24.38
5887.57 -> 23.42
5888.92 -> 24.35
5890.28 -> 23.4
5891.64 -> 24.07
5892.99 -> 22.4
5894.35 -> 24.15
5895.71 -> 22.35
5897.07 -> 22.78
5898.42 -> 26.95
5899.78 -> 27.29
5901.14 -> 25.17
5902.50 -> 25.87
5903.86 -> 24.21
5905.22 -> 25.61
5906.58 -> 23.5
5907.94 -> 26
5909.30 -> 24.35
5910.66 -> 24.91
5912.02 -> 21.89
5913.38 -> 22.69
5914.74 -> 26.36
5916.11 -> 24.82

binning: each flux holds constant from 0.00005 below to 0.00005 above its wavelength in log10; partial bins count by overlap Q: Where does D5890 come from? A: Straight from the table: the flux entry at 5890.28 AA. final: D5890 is 23.4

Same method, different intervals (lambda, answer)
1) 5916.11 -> 24.82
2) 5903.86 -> 24.21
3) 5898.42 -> 26.95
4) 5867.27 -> 25.1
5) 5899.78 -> 27.29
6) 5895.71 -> 22.35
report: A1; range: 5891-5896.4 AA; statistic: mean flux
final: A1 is 23.2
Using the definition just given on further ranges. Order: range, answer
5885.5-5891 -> 23.9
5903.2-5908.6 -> 24.8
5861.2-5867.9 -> 24.6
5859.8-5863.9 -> 24.7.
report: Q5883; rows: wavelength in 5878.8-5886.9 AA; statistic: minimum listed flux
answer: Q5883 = 24.38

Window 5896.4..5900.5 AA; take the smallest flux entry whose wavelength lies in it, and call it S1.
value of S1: 22.78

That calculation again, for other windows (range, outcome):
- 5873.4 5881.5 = 23.79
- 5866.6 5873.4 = 22.74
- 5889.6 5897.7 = 22.35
